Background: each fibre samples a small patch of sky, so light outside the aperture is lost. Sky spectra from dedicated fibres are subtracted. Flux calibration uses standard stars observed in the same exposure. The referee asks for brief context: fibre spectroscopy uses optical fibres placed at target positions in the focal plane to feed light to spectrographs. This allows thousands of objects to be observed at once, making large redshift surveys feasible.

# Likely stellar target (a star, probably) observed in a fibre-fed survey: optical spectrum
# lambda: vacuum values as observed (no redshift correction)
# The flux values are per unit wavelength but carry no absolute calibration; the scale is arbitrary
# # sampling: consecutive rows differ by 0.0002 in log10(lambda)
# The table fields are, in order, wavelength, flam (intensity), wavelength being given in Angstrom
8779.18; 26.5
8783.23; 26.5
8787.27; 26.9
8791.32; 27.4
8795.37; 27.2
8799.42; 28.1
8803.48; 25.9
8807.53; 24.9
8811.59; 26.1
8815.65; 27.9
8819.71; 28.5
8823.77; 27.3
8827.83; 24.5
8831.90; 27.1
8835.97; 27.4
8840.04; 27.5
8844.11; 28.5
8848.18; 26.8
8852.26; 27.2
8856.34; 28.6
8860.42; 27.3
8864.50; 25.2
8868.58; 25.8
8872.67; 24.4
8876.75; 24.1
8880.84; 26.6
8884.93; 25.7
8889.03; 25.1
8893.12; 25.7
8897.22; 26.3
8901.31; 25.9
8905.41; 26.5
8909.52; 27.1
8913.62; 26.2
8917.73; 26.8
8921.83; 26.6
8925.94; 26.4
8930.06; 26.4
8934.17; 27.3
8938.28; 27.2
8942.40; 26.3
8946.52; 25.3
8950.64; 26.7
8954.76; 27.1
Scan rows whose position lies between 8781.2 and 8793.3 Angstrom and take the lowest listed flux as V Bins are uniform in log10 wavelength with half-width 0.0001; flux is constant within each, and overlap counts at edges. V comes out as 26.5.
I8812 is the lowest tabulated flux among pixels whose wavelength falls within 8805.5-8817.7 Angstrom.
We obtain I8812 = 24.9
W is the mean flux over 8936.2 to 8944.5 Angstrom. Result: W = 26.7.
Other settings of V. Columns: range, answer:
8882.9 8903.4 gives 25.1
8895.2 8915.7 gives 25.9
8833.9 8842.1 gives 27.4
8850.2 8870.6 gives 25.2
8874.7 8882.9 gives 24.1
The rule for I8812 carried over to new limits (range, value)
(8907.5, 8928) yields 26.2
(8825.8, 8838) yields 24.5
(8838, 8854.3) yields 26.8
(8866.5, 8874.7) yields 24.4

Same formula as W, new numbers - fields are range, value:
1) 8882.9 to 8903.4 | 25.7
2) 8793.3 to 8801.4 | 27.6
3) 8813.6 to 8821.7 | 28.2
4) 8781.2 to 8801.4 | 27.2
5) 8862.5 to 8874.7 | 25.1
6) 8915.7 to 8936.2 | 26.7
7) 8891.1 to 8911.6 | 26.3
